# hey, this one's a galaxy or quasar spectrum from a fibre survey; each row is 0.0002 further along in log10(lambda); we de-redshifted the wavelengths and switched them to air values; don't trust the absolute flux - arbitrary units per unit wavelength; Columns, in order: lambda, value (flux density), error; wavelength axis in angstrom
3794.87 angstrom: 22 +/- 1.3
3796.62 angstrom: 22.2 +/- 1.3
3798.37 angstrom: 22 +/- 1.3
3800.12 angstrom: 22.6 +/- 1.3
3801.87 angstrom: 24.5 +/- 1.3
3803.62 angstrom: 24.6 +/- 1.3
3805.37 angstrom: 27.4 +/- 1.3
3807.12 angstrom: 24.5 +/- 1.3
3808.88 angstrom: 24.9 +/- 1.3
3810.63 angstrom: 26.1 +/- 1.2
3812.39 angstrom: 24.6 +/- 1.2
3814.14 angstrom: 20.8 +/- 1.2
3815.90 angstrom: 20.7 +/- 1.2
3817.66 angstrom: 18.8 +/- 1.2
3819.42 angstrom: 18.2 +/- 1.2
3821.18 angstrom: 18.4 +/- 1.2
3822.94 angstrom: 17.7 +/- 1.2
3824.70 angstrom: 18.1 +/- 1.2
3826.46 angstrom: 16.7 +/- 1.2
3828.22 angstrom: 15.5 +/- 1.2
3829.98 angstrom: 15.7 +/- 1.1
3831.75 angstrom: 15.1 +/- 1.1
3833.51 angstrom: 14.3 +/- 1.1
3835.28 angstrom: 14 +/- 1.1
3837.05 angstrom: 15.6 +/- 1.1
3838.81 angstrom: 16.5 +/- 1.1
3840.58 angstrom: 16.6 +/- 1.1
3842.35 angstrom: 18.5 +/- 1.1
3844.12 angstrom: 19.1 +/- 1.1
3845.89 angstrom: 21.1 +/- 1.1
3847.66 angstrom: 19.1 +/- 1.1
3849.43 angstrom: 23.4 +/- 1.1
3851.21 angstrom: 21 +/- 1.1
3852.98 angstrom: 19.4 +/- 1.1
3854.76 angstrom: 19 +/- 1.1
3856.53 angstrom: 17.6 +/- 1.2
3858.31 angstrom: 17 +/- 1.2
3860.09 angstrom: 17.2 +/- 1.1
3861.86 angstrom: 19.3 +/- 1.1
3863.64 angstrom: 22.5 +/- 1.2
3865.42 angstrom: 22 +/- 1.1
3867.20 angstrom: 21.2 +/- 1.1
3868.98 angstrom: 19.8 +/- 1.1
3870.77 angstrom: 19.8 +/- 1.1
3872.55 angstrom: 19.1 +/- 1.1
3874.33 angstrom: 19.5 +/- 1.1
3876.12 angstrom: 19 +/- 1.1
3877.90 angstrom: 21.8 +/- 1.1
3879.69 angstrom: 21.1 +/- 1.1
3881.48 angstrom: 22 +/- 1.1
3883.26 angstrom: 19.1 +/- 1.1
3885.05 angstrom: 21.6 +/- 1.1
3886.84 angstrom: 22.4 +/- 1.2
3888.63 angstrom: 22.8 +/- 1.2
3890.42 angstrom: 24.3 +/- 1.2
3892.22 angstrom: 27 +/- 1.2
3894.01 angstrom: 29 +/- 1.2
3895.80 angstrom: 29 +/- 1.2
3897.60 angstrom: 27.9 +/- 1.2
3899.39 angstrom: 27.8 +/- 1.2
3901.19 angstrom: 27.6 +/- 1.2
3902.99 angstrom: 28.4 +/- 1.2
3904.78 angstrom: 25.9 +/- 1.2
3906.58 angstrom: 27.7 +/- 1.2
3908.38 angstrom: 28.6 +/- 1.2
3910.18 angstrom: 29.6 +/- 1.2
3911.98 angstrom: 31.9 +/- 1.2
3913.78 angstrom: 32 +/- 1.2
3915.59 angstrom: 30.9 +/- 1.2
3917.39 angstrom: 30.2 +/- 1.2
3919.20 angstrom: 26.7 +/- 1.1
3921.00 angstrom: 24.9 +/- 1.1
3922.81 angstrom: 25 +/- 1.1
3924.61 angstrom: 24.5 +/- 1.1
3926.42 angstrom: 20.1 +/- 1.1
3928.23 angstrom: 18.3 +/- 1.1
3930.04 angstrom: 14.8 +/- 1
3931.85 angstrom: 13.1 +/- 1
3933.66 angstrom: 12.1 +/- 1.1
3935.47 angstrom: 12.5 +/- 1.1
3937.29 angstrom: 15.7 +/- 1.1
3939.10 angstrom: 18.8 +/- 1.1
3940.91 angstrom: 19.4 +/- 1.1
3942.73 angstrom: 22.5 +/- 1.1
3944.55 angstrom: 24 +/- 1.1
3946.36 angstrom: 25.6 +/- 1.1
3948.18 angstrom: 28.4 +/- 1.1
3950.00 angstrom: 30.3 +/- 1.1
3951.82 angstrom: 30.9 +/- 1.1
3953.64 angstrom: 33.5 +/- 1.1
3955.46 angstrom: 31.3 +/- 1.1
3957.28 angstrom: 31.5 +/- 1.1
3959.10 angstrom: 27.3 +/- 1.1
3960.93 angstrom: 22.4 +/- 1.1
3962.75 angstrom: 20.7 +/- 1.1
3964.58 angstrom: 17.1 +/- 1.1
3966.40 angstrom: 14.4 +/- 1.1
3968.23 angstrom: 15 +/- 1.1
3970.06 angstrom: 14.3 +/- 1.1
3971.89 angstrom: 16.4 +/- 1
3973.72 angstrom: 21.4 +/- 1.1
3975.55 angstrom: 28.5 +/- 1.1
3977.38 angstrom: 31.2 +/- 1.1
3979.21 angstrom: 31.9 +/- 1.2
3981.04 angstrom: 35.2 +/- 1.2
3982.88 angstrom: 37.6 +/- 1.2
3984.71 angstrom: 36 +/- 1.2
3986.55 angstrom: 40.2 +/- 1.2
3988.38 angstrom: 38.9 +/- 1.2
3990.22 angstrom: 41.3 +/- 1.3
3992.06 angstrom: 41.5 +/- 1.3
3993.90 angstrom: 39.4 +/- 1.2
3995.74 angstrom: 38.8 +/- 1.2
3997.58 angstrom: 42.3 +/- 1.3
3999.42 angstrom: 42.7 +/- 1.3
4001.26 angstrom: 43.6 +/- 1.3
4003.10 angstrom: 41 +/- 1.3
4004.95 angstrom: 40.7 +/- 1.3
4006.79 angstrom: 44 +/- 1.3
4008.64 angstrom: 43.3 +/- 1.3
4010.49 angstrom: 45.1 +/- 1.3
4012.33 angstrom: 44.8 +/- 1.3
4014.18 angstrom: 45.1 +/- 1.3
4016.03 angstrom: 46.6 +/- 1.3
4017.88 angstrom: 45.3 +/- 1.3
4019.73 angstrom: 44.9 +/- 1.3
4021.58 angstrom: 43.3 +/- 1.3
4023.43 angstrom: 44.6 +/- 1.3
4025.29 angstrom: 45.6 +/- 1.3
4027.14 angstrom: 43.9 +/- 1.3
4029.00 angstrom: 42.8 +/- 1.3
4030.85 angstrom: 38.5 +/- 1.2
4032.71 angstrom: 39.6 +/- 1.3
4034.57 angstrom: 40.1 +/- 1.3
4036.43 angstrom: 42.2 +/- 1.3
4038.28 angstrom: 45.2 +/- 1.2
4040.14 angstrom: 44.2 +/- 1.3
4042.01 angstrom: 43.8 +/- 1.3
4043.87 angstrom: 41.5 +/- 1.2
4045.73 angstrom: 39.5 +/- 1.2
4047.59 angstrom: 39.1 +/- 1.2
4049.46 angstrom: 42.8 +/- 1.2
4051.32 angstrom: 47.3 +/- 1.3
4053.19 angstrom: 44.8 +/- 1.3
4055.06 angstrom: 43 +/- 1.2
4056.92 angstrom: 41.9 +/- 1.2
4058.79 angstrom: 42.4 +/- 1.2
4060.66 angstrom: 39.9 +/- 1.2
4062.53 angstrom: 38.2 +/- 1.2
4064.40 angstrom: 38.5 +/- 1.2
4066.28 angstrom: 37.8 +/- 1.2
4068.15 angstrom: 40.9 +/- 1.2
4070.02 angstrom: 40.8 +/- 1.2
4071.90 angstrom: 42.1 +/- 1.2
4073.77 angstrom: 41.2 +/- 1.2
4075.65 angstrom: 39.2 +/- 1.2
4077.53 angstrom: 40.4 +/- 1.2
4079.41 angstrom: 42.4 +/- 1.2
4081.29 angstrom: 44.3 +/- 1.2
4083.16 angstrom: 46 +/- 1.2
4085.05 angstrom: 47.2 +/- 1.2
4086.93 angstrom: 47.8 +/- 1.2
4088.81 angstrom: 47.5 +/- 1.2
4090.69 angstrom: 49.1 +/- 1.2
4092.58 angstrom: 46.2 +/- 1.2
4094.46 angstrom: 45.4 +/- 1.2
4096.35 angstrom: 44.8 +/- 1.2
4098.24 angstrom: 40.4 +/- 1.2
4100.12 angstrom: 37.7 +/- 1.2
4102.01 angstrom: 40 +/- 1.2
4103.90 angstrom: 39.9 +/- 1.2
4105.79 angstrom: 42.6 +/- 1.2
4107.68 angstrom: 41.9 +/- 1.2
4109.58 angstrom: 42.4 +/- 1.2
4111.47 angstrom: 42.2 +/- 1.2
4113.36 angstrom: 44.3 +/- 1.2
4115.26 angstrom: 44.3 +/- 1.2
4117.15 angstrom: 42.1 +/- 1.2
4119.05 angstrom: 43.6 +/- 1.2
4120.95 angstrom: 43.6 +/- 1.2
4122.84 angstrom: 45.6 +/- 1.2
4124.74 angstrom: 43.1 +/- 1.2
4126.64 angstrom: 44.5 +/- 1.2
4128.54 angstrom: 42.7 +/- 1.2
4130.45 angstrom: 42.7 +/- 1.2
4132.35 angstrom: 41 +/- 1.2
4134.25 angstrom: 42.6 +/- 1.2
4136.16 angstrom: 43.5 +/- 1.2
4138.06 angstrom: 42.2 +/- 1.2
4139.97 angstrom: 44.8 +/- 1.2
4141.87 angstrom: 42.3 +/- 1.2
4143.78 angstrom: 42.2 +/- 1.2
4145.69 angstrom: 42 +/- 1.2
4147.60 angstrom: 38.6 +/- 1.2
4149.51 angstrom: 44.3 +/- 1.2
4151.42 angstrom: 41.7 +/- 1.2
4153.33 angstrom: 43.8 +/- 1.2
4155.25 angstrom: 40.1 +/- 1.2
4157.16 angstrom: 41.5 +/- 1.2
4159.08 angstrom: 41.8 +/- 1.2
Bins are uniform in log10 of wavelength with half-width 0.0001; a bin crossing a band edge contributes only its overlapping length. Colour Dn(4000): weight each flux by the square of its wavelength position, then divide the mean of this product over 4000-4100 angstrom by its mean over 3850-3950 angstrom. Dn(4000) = 2.03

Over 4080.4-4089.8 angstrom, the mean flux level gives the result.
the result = 46.6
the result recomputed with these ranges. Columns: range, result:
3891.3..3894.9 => 27.9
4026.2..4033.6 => 41.2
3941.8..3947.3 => 24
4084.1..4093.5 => 47.5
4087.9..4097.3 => 46.6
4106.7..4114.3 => 42.7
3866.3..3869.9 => 20.5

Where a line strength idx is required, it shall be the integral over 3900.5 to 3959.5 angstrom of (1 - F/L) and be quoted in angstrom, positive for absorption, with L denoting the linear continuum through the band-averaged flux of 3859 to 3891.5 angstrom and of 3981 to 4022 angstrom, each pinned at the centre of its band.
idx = 9.32 angstrom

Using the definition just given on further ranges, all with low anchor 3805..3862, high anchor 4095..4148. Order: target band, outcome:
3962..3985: 4.7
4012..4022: -3.3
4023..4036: -2.6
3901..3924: -2.6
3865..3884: 1.7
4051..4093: -4.8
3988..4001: -3.5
